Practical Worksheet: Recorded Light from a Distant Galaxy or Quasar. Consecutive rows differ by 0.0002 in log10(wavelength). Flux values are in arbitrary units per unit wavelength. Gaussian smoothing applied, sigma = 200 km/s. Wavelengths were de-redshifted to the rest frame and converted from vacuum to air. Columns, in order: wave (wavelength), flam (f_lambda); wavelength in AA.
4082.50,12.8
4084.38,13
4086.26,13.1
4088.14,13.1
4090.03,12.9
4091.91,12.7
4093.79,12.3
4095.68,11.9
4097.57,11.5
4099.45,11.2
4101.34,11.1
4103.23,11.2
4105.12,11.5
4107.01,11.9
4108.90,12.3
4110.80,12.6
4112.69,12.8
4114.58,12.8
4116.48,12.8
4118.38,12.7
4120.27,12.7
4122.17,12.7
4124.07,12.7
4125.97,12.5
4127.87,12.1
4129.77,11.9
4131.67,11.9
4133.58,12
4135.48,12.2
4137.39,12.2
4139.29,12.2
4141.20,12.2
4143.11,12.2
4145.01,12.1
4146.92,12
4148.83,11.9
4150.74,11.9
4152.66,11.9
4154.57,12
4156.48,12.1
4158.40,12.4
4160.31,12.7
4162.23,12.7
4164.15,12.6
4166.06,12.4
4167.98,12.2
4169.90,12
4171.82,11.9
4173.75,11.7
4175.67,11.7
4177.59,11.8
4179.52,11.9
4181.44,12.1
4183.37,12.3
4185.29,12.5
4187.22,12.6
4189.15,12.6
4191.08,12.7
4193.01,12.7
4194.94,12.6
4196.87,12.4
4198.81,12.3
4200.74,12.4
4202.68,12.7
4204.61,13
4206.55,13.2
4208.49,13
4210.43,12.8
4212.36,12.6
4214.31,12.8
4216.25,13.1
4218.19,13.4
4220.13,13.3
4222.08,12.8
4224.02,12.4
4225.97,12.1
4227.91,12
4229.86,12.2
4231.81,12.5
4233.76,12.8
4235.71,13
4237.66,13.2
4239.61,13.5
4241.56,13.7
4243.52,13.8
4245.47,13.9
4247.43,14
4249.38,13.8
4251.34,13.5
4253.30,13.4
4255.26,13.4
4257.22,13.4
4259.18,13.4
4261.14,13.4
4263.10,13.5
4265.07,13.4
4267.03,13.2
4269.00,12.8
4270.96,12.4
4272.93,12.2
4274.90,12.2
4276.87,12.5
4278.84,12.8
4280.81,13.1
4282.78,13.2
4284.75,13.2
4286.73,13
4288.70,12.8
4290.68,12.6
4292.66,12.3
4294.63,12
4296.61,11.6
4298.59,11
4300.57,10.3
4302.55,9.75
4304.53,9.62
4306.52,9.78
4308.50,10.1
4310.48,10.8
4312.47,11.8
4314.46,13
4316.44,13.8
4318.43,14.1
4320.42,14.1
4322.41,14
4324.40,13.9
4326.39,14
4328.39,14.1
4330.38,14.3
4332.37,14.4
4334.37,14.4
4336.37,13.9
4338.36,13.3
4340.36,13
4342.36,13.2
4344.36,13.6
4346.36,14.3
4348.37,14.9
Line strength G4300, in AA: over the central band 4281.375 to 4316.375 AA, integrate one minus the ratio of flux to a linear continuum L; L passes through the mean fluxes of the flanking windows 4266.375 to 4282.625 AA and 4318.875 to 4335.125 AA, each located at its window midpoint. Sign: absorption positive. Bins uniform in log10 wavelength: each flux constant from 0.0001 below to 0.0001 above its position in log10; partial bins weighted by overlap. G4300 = 4.4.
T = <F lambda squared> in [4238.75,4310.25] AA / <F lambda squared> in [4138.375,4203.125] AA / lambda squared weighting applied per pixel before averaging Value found 1.1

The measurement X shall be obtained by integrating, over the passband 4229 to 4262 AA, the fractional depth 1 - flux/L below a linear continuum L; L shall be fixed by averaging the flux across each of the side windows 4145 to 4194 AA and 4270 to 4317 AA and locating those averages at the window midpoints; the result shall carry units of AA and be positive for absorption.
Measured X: -3.7 AA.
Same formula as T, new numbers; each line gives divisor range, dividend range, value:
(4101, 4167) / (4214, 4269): 1.13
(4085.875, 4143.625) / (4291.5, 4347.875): 1.14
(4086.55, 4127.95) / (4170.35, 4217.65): 1.06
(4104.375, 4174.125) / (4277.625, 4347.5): 1.13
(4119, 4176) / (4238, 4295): 1.14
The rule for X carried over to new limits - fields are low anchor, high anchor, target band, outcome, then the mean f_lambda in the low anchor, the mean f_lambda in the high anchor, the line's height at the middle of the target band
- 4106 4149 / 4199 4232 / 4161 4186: 0.8 AA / 12.3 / 12.7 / 12.5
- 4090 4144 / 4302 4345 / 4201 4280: -2.6 AA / 12.2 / 12.9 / 12.6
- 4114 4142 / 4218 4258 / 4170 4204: 1.3 AA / 12.4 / 13.1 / 12.8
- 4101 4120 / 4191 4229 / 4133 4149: 0.3 AA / 12.2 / 12.7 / 12.4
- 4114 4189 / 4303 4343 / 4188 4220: -0.9 AA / 12.2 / 12.9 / 12.5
